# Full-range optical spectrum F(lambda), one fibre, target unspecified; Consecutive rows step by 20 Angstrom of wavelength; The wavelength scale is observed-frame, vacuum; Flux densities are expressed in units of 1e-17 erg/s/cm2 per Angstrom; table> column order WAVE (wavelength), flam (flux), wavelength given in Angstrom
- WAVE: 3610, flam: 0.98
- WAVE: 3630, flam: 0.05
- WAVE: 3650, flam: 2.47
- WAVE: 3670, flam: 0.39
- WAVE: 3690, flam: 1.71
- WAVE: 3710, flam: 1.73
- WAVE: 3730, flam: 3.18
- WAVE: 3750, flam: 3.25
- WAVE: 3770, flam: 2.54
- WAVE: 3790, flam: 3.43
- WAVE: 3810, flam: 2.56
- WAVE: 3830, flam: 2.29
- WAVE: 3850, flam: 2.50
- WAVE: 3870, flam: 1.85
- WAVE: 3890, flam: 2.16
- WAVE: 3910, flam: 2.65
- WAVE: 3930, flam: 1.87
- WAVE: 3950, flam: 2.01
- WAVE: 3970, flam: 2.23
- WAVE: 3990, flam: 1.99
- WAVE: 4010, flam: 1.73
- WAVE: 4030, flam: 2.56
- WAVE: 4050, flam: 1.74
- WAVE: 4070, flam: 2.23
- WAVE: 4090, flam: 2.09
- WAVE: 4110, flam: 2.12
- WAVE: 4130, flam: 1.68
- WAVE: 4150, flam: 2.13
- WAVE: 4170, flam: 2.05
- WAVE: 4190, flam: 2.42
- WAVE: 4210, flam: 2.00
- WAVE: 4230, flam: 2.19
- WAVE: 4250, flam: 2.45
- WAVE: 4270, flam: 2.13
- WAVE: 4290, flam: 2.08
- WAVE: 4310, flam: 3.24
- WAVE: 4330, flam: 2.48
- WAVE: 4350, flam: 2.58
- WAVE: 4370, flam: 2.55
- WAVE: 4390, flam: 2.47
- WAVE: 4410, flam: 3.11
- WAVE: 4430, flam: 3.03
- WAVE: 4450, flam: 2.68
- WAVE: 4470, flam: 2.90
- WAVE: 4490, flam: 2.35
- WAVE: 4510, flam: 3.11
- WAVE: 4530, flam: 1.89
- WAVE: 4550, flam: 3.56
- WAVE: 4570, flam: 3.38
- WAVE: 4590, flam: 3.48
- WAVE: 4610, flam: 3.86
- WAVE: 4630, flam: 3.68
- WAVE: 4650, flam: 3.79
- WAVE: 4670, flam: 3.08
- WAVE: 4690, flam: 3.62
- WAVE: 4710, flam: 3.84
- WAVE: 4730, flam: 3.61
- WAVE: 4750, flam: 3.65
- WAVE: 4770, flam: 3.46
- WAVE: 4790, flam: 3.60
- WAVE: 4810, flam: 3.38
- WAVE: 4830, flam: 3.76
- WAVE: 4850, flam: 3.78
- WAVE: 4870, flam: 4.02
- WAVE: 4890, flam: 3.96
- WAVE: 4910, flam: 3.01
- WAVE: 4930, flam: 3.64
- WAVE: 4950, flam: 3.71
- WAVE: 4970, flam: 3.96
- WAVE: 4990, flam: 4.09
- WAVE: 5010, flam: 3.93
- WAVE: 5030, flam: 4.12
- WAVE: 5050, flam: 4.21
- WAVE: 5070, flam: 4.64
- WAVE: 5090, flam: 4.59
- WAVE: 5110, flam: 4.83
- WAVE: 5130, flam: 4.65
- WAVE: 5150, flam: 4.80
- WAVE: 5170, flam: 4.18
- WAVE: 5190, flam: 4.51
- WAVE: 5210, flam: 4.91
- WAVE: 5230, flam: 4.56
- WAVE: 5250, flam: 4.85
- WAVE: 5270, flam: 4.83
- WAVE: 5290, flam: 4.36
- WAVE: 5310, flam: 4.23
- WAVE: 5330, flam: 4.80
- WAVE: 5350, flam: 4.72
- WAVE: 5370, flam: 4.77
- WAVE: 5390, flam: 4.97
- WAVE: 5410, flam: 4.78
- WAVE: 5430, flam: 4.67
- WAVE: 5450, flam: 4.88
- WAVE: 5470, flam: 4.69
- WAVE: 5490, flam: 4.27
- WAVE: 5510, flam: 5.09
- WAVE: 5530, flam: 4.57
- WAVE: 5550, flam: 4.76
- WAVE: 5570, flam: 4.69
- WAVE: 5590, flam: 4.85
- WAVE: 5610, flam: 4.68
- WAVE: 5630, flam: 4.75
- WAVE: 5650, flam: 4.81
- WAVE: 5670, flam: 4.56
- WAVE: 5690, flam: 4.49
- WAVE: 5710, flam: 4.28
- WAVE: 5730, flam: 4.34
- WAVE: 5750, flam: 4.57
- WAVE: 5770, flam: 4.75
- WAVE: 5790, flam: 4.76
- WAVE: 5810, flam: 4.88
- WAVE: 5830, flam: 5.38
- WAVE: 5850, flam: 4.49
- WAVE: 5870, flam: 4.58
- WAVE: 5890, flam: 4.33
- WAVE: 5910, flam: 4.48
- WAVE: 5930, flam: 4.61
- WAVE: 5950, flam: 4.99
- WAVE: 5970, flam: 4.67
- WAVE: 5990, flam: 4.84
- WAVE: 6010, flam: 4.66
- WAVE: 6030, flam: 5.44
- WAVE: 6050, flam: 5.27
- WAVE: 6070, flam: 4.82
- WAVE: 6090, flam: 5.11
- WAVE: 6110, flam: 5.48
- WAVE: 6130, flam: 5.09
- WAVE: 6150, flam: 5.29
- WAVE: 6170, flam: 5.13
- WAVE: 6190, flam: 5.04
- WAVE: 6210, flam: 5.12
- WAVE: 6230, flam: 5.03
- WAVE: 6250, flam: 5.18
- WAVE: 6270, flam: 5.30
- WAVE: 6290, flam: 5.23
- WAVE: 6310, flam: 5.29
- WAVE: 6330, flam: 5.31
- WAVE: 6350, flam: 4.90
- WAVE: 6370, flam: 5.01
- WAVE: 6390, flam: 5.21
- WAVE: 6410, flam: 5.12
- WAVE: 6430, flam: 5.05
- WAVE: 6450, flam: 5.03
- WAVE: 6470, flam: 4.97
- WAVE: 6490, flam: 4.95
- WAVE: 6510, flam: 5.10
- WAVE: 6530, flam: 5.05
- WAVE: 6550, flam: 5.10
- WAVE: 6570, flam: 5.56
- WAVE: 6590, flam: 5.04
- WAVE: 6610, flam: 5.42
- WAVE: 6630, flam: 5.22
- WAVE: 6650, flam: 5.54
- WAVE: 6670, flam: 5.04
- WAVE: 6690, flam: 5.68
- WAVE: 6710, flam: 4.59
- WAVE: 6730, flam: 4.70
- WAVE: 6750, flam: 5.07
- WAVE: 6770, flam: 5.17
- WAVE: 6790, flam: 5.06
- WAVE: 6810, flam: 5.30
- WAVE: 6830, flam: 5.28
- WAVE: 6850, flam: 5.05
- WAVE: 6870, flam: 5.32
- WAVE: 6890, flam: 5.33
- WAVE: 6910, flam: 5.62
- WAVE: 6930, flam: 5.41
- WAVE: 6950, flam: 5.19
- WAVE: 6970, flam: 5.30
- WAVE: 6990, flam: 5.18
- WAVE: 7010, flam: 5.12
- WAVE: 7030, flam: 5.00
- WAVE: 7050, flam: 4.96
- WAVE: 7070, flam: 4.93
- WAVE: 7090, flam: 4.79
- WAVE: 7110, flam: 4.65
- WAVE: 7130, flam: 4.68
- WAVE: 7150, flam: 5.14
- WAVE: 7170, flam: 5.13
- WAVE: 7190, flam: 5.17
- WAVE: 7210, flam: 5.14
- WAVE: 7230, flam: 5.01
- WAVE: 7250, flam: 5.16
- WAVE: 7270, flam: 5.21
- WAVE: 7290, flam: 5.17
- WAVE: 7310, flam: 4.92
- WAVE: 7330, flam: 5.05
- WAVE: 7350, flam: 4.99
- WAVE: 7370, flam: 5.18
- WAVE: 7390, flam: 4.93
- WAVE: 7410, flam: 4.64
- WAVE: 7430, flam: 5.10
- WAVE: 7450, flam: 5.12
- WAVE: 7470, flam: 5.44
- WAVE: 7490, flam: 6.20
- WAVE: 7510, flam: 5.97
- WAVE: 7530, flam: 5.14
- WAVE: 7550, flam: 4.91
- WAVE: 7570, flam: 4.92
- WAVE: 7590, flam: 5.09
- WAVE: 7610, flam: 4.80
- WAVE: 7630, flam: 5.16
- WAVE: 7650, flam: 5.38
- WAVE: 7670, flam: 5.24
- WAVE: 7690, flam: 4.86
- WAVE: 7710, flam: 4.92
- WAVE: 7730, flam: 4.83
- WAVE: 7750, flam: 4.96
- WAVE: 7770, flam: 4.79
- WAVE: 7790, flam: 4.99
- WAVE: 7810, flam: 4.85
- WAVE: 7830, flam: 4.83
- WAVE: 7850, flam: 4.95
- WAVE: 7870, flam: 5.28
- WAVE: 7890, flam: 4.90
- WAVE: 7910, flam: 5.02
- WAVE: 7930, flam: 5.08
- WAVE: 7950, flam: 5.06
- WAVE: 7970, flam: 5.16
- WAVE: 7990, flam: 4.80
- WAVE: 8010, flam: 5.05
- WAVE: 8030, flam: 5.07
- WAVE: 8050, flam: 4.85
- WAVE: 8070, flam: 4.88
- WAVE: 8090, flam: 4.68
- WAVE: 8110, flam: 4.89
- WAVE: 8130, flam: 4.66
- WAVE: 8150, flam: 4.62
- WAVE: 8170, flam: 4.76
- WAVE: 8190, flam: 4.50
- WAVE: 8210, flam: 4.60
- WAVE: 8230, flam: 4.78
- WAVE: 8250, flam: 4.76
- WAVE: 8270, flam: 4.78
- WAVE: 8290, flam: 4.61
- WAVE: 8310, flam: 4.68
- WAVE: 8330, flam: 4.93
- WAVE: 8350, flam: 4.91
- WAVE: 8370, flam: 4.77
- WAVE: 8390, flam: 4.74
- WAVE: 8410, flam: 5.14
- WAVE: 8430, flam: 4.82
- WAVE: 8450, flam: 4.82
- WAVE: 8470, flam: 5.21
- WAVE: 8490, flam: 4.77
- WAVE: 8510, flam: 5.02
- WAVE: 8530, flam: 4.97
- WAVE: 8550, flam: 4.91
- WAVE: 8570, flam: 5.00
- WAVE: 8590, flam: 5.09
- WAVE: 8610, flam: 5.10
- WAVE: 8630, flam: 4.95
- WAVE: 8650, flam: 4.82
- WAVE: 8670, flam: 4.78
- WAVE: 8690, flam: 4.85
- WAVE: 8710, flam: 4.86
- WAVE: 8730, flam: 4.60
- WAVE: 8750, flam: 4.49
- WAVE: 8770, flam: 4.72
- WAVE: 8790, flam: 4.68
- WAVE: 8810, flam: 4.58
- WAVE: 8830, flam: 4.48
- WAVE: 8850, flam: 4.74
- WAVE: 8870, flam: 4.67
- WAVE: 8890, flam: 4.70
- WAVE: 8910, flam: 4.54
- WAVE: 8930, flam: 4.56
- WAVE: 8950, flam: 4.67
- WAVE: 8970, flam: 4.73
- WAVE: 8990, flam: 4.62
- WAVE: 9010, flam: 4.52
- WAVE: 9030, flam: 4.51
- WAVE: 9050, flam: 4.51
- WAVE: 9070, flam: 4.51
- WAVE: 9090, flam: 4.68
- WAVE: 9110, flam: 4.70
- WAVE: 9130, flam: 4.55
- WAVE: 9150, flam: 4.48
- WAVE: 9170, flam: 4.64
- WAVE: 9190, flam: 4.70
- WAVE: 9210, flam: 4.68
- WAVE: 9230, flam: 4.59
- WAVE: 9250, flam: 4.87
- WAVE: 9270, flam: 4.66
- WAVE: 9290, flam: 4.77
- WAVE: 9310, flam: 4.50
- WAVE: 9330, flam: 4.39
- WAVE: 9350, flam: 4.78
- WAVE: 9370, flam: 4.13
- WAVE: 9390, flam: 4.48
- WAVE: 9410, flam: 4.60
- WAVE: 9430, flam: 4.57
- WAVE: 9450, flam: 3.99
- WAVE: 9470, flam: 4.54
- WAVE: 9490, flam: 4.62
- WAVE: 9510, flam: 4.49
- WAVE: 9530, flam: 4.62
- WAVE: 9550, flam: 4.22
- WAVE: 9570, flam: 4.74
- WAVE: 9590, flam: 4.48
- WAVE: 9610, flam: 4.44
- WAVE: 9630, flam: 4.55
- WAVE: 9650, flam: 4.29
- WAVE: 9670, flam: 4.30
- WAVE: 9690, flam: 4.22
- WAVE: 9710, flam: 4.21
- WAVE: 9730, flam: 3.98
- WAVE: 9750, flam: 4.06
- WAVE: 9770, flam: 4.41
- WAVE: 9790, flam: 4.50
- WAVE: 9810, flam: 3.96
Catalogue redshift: 0.140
